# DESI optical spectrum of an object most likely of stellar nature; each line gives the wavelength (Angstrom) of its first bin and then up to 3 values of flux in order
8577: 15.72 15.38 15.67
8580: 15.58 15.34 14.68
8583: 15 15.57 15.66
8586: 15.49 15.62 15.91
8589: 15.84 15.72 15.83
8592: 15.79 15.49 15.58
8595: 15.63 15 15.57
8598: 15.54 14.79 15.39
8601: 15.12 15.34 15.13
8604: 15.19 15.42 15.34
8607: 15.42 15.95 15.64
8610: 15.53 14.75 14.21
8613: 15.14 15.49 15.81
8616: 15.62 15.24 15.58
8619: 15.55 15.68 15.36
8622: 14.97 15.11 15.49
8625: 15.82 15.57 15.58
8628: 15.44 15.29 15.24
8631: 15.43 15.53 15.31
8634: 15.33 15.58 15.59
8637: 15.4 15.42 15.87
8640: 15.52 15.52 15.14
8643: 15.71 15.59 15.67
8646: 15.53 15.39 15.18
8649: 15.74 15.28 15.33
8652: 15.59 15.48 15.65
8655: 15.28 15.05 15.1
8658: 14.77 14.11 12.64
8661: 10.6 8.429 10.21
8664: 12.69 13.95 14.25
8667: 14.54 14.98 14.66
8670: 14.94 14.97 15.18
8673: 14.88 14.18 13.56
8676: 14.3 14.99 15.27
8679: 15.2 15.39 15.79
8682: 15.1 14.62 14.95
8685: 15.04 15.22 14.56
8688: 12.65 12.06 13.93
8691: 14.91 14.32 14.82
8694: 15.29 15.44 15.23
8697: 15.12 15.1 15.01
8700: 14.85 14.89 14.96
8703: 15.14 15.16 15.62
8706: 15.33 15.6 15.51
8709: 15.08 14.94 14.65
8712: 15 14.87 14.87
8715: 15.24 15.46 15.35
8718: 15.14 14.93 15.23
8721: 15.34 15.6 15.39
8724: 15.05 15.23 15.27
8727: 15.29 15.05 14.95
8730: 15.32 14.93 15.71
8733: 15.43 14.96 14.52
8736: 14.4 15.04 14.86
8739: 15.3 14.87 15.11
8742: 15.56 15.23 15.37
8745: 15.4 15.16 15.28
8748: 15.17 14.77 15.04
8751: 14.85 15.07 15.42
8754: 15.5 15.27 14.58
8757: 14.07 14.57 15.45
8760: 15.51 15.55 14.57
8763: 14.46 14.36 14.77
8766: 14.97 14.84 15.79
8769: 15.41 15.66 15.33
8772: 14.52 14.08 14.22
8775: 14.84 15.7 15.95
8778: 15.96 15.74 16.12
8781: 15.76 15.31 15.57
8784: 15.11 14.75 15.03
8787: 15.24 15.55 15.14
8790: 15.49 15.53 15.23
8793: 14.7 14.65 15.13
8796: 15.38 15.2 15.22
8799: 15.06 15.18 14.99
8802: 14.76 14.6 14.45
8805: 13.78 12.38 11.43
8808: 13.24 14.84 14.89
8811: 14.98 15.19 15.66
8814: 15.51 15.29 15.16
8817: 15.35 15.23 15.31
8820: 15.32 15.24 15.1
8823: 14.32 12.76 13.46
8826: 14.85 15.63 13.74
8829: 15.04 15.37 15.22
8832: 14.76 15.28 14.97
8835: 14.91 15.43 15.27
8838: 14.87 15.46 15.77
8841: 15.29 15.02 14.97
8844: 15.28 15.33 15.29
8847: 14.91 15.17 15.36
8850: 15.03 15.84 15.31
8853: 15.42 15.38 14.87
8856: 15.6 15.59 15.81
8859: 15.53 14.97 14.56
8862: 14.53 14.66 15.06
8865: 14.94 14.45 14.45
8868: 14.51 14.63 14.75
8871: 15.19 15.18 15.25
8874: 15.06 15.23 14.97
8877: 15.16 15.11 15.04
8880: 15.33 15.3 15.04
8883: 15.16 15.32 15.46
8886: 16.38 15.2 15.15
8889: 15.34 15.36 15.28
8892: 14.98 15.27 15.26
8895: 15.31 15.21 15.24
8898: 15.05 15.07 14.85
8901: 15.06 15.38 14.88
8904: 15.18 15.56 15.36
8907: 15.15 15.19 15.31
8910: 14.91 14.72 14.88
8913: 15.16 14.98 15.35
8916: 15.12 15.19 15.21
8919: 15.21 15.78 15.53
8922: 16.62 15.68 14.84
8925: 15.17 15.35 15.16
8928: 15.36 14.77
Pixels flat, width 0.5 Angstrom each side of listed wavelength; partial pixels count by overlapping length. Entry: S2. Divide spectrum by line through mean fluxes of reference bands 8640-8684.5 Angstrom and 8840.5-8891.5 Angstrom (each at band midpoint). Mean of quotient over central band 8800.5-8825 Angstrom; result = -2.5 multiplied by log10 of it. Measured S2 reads 0.03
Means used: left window 14.6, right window 15.2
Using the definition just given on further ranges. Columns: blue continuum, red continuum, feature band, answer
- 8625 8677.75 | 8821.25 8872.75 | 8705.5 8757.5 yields -0.02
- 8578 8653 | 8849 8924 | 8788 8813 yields 0.04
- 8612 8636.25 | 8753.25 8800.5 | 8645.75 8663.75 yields 0.09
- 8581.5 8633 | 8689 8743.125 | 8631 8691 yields 0.04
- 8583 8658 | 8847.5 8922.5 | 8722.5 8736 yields 0.01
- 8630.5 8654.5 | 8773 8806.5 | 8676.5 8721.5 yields 0.03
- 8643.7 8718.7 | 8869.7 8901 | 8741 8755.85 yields -0.02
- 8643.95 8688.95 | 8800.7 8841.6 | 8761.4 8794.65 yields -0.04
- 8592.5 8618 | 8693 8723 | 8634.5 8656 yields -0.02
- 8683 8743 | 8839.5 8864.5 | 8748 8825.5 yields 0.01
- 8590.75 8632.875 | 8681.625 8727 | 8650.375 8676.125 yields 0.08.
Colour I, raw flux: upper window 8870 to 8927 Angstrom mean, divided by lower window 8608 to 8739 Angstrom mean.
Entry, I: 1.0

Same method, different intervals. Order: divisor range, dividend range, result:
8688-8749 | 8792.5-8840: 0.98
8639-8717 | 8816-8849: 1.02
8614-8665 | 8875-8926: 1.02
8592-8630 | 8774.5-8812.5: 0.97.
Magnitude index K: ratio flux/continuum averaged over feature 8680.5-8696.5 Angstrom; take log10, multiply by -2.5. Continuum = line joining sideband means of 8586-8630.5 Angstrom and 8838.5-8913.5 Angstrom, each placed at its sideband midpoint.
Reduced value 0.05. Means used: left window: 15.4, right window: 15.2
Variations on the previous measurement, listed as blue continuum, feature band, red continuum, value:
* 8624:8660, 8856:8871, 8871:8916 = 0.021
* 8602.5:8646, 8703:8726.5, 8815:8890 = 0.006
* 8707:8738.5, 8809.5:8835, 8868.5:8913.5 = 0.015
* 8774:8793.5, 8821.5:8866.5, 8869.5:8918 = 0.017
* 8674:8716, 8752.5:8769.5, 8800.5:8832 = -0.020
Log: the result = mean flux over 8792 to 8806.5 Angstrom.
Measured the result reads 14.7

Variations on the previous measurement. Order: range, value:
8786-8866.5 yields 15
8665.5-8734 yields 15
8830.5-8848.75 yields 15.2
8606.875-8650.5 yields 15.4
